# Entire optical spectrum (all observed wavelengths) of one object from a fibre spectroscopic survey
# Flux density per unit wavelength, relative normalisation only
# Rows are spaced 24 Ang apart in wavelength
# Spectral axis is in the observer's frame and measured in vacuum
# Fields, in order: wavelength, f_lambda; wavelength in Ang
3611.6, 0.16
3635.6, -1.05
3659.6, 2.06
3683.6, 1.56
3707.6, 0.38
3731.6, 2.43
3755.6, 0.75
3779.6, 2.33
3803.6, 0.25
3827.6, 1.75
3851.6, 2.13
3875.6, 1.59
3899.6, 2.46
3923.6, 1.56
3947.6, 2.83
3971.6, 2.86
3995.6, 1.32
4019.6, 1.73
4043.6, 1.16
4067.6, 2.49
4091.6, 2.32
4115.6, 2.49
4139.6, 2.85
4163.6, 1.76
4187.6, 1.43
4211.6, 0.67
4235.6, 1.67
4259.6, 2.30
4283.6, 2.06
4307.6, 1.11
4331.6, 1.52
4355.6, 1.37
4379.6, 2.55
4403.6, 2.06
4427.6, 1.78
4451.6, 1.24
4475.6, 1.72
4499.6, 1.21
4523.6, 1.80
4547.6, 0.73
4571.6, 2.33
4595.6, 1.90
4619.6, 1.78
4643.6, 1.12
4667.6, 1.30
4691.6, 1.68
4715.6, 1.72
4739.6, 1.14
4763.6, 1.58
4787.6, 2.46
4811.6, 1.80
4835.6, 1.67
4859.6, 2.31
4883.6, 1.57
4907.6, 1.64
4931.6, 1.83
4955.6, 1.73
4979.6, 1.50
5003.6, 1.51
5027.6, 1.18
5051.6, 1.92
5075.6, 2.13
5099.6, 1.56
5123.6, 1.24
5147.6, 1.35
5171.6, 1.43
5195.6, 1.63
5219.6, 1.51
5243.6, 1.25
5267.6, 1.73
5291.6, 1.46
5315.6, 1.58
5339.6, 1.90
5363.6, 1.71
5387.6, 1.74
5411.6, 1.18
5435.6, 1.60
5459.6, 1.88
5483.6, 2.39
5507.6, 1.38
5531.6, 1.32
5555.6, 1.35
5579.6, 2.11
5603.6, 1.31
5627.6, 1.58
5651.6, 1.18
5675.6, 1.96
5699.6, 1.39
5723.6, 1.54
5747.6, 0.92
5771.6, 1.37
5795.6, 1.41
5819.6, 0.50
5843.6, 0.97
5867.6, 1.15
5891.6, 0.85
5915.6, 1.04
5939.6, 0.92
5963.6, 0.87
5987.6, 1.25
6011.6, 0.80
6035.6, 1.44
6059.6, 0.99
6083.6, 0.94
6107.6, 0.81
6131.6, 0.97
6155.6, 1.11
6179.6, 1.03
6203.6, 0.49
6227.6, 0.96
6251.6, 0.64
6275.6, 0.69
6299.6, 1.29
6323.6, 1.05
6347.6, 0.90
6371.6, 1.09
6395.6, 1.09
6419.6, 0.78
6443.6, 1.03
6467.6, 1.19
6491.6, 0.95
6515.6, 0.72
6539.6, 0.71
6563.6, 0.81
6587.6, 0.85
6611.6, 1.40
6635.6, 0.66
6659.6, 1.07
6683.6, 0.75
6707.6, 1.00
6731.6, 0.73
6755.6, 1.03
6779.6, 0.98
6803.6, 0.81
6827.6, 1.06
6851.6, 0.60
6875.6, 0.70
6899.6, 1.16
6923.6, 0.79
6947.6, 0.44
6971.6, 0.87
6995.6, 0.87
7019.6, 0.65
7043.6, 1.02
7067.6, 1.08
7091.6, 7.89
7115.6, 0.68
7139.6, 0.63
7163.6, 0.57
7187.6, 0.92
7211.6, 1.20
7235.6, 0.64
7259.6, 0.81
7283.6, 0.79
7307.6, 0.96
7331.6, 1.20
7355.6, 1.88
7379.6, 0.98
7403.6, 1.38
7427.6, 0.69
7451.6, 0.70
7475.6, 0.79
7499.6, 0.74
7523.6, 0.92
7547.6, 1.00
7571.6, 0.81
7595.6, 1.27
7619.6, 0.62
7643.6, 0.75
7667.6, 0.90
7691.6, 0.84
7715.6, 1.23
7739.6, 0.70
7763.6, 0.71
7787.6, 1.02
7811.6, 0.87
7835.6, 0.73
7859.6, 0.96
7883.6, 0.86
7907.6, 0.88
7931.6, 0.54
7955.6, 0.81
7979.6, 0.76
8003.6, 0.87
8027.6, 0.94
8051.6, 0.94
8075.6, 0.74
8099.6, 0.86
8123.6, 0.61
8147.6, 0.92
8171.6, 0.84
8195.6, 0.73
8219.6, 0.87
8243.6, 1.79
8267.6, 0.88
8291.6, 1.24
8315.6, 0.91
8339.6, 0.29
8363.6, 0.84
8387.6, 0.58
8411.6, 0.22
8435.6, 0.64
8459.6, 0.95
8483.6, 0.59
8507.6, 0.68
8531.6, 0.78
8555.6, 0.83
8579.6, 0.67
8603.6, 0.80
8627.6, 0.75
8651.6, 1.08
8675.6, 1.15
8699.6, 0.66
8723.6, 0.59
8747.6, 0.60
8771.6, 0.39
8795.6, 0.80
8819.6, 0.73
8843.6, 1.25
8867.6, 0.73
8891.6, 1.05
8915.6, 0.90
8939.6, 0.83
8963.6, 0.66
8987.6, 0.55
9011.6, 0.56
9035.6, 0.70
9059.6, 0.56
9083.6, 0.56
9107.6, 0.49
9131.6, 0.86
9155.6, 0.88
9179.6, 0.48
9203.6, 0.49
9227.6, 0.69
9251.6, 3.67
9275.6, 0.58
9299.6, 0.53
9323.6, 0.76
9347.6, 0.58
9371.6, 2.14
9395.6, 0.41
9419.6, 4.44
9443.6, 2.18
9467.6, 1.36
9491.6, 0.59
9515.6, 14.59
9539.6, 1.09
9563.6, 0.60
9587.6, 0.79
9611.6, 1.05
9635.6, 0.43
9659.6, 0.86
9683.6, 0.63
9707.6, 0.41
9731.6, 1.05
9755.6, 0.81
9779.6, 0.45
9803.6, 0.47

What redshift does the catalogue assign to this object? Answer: 0.901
